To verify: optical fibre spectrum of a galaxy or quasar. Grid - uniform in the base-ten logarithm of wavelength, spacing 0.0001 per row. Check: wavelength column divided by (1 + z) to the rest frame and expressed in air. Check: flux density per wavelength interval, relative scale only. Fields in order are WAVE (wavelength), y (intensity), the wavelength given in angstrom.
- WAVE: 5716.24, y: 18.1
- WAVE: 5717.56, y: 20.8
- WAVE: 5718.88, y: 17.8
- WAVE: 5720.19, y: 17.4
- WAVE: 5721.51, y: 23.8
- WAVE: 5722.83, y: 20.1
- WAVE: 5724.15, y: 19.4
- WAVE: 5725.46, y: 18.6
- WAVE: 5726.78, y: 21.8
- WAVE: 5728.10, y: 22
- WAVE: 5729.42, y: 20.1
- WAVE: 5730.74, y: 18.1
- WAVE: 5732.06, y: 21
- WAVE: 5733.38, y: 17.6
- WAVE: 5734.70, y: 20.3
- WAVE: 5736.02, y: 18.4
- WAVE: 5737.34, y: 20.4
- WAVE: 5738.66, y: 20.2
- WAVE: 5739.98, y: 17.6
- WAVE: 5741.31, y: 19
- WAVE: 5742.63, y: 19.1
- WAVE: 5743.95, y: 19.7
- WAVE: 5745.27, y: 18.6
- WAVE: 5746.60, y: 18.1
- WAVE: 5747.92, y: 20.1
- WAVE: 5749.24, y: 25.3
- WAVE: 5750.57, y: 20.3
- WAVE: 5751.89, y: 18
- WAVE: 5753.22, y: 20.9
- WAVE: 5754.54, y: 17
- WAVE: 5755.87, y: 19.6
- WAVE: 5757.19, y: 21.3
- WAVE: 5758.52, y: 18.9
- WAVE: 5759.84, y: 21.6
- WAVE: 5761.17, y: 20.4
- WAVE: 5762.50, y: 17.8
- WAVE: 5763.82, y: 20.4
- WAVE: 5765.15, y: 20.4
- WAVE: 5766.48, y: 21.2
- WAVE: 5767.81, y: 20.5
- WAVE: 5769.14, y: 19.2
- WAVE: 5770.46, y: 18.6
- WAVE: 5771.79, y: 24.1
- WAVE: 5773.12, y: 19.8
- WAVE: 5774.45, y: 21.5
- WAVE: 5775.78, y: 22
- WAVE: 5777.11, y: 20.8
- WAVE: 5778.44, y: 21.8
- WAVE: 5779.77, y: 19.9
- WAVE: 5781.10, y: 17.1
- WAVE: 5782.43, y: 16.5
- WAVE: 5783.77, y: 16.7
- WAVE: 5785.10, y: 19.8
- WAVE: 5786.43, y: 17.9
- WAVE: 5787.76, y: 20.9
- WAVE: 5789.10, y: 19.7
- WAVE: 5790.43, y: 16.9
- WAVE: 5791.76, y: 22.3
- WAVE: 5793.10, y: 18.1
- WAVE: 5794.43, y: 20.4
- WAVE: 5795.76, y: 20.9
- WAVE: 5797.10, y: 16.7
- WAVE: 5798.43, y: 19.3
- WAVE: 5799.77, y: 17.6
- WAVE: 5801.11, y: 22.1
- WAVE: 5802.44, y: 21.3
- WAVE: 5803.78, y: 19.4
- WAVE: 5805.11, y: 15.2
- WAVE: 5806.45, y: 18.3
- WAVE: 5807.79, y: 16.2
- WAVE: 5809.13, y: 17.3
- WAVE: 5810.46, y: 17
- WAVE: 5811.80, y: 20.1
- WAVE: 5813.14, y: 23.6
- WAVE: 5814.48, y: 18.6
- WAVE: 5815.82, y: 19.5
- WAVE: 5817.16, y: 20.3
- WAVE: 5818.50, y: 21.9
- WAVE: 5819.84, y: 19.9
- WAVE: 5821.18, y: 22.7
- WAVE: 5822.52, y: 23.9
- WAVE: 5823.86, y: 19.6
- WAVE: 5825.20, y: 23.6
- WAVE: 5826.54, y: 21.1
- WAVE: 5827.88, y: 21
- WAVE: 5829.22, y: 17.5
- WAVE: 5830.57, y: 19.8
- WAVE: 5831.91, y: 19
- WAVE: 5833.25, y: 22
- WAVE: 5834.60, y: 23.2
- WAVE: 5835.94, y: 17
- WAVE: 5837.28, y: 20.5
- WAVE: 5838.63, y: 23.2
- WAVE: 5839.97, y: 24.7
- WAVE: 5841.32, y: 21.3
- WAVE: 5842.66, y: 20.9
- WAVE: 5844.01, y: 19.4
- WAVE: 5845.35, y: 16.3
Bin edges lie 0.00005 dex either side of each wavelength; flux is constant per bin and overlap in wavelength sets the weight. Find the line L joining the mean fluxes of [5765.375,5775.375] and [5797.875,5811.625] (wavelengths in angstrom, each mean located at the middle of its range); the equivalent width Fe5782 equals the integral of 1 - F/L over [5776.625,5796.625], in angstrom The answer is 0.4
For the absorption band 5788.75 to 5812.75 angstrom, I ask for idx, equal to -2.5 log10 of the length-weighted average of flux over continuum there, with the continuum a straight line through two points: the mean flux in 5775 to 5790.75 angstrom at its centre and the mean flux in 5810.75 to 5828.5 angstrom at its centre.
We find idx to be 0.07 mag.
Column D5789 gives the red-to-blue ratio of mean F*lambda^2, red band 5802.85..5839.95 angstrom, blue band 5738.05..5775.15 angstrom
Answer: 1.0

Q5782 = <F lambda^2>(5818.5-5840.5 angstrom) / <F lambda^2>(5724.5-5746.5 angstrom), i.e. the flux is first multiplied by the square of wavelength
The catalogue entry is 1.12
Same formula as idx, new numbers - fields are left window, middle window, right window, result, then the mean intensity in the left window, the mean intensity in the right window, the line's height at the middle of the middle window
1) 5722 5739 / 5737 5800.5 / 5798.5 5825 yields 0.008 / 19.9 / 19.8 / 19.8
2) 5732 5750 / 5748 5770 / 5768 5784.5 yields -0.023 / 19.6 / 19.9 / 19.7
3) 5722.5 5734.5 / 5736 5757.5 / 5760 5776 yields 0.028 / 19.9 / 20.5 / 20.2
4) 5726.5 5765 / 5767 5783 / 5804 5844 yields -0.012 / 19.8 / 20.3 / 20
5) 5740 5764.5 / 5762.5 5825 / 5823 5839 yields 0.024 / 19.7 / 20.6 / 20.2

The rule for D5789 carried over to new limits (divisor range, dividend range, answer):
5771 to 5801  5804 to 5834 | 1.03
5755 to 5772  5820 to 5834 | 1.06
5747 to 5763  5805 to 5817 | 0.95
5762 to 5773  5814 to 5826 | 1.06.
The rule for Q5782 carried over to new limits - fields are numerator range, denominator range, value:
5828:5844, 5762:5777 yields 1.03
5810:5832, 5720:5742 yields 1.07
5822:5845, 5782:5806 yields 1.12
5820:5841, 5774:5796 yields 1.10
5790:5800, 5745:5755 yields 0.98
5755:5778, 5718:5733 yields 1.04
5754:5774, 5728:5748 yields 1.05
